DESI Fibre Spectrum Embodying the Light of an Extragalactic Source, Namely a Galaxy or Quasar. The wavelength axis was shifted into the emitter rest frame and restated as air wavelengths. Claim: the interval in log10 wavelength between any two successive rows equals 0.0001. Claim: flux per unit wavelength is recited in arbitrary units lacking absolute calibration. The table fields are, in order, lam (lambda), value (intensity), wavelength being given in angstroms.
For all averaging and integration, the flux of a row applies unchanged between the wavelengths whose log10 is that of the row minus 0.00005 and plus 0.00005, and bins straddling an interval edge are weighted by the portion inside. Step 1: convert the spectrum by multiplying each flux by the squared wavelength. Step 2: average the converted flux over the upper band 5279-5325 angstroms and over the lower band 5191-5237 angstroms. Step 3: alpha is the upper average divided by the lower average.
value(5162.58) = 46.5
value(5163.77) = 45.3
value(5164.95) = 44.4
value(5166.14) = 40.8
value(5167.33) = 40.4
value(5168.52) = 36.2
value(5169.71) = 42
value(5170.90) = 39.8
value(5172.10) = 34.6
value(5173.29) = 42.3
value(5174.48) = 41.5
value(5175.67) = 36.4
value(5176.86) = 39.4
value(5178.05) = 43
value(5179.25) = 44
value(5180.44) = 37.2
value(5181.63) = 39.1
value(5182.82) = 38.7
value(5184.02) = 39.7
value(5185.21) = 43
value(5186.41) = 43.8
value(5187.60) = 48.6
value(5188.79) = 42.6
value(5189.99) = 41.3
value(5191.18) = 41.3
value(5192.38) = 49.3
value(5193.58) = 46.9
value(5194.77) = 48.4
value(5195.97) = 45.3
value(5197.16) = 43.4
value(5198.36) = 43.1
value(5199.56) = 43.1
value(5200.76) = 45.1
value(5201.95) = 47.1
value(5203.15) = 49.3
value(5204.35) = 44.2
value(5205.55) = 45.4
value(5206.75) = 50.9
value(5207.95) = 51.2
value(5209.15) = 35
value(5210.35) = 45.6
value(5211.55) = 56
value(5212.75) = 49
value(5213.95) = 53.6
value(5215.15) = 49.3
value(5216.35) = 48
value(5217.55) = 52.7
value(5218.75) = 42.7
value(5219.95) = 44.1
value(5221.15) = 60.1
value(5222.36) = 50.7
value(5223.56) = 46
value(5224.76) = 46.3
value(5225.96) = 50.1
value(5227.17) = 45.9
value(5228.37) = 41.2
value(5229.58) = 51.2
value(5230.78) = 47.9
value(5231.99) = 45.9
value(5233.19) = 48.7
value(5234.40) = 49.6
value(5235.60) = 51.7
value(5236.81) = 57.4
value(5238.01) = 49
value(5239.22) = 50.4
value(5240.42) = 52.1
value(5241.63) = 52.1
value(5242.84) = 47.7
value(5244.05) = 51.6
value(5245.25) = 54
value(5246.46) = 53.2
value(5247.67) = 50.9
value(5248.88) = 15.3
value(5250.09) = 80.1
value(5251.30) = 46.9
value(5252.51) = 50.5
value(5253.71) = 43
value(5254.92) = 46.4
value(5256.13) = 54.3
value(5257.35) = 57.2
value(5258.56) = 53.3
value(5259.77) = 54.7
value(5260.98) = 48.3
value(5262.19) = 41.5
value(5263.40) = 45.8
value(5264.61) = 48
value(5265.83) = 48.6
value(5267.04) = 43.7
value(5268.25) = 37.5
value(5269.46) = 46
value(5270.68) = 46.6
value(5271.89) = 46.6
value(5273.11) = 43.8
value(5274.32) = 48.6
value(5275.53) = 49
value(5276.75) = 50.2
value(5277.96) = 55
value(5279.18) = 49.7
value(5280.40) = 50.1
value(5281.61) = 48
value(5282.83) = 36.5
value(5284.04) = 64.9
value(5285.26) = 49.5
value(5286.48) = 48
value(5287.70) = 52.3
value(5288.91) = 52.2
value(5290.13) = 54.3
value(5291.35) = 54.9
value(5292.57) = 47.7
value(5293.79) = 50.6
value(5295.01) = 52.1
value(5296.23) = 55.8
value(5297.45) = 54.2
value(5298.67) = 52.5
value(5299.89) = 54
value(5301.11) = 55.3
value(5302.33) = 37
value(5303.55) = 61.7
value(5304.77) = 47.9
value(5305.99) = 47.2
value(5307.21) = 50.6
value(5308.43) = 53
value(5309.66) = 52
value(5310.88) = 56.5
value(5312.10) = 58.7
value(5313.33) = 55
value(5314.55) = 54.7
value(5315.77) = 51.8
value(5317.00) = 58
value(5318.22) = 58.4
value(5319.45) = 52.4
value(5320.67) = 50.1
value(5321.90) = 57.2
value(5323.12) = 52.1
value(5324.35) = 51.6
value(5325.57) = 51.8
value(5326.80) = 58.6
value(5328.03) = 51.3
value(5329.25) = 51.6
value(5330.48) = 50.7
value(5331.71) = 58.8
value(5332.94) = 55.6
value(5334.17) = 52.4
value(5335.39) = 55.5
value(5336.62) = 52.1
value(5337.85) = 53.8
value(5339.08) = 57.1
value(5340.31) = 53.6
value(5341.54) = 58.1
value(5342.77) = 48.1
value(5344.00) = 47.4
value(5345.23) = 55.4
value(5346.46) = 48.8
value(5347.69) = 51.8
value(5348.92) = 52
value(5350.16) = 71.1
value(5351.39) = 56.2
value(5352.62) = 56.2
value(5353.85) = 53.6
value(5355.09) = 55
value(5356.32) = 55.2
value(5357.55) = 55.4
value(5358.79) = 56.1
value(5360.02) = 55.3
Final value 1.1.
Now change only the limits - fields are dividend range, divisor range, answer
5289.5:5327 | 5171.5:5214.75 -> 1.26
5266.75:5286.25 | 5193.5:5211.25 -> 1.08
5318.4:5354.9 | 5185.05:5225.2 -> 1.21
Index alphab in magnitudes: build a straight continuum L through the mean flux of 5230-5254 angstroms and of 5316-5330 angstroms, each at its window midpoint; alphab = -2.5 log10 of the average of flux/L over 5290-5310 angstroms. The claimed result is 0.02 mag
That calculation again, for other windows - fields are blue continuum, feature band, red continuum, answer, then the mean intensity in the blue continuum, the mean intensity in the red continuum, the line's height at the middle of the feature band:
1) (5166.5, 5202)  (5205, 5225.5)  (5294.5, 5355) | -0.09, 42.1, 53.7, 44.7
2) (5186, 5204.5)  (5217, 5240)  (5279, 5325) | -0.04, 45.2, 52.4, 47.4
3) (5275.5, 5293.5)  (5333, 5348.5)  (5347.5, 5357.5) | 0.05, 50.9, 56.5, 55.5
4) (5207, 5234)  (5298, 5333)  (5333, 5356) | -0.01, 48.3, 54.4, 53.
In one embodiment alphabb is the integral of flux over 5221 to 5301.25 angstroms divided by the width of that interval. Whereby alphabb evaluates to 49.7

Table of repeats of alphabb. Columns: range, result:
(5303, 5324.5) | 53.9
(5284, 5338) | 53.1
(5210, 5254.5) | 49.5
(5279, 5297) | 51.2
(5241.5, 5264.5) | 49.7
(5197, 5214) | 46.6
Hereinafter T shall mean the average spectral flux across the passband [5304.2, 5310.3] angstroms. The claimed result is 50.2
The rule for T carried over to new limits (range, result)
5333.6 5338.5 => 53.5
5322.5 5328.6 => 53.1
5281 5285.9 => 49.7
